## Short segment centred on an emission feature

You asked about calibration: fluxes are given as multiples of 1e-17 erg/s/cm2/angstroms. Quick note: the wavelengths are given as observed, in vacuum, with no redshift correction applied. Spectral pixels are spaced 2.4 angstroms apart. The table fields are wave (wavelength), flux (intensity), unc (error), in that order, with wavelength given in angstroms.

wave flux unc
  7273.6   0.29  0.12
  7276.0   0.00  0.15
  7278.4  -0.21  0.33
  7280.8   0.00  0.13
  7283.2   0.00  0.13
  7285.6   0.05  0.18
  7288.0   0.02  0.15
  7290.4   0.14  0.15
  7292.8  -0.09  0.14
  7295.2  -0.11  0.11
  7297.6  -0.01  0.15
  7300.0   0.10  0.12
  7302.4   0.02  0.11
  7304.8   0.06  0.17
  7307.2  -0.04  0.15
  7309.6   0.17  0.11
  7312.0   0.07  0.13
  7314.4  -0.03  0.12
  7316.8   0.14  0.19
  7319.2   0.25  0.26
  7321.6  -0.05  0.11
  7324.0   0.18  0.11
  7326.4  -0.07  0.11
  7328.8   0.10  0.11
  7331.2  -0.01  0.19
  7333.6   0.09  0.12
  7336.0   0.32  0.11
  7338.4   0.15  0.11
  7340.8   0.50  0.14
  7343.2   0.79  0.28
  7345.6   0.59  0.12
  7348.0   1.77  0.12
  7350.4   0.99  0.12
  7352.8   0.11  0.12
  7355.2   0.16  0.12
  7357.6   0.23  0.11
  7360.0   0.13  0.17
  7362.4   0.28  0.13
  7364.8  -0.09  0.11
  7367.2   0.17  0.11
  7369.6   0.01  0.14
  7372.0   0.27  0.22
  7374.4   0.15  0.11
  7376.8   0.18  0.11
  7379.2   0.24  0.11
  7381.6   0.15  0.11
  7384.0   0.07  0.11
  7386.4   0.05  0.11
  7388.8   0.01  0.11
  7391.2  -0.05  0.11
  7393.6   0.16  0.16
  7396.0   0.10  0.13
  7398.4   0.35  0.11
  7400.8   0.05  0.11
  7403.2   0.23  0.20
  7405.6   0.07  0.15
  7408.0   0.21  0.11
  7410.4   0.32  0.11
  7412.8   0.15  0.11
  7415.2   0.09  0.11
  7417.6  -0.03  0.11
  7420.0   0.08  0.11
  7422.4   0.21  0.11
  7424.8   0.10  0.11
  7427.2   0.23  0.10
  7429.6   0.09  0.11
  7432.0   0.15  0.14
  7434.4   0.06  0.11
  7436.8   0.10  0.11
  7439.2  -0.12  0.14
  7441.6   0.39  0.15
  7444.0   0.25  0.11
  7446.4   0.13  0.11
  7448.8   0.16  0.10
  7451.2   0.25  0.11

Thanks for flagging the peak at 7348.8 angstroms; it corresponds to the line [O II]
